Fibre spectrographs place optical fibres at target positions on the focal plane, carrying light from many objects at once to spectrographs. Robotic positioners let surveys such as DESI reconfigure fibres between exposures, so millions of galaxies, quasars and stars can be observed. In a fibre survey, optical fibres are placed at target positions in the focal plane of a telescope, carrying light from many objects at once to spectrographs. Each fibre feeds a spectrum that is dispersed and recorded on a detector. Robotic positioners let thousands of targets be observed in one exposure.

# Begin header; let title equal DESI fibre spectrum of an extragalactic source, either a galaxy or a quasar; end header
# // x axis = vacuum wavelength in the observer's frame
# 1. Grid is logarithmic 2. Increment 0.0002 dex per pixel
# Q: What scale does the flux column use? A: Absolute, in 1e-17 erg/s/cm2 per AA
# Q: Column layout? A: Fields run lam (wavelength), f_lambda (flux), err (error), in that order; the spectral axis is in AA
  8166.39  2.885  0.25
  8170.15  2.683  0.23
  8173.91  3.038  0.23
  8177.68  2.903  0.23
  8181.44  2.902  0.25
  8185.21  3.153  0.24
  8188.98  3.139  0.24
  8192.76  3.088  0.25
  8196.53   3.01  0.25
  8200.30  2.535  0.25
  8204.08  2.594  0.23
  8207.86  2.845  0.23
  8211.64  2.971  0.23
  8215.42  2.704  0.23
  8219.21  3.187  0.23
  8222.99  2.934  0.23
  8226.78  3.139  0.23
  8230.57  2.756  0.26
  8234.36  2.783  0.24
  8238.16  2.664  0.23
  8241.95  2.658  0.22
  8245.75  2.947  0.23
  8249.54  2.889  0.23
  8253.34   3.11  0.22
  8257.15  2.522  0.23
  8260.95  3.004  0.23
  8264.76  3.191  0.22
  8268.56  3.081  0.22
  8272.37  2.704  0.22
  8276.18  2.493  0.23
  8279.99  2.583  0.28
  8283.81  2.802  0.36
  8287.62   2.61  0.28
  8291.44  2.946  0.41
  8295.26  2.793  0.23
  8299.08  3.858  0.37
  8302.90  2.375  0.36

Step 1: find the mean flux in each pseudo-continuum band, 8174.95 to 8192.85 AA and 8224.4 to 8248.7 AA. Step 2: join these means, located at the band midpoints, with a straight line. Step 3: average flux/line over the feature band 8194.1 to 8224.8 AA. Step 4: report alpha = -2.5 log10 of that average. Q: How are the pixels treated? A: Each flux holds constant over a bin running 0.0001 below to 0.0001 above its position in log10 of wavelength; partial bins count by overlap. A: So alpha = 0.03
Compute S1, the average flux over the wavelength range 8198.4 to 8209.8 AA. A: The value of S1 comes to 2.66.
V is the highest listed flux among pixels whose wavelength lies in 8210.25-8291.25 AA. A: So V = 3.191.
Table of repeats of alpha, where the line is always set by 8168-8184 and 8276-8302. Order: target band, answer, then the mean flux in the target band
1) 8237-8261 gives 0.024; 2.82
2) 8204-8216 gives 0.028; 2.81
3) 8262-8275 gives -0.032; 2.97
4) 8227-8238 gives 0.030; 2.81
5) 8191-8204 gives 0.020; 2.84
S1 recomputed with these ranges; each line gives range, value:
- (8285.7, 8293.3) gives 2.78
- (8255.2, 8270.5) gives 2.95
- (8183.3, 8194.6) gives 3.12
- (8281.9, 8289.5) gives 2.71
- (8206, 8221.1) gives 2.93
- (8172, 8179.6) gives 2.97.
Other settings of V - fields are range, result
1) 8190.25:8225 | 3.187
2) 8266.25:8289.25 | 3.081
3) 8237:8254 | 3.11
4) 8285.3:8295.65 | 2.946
